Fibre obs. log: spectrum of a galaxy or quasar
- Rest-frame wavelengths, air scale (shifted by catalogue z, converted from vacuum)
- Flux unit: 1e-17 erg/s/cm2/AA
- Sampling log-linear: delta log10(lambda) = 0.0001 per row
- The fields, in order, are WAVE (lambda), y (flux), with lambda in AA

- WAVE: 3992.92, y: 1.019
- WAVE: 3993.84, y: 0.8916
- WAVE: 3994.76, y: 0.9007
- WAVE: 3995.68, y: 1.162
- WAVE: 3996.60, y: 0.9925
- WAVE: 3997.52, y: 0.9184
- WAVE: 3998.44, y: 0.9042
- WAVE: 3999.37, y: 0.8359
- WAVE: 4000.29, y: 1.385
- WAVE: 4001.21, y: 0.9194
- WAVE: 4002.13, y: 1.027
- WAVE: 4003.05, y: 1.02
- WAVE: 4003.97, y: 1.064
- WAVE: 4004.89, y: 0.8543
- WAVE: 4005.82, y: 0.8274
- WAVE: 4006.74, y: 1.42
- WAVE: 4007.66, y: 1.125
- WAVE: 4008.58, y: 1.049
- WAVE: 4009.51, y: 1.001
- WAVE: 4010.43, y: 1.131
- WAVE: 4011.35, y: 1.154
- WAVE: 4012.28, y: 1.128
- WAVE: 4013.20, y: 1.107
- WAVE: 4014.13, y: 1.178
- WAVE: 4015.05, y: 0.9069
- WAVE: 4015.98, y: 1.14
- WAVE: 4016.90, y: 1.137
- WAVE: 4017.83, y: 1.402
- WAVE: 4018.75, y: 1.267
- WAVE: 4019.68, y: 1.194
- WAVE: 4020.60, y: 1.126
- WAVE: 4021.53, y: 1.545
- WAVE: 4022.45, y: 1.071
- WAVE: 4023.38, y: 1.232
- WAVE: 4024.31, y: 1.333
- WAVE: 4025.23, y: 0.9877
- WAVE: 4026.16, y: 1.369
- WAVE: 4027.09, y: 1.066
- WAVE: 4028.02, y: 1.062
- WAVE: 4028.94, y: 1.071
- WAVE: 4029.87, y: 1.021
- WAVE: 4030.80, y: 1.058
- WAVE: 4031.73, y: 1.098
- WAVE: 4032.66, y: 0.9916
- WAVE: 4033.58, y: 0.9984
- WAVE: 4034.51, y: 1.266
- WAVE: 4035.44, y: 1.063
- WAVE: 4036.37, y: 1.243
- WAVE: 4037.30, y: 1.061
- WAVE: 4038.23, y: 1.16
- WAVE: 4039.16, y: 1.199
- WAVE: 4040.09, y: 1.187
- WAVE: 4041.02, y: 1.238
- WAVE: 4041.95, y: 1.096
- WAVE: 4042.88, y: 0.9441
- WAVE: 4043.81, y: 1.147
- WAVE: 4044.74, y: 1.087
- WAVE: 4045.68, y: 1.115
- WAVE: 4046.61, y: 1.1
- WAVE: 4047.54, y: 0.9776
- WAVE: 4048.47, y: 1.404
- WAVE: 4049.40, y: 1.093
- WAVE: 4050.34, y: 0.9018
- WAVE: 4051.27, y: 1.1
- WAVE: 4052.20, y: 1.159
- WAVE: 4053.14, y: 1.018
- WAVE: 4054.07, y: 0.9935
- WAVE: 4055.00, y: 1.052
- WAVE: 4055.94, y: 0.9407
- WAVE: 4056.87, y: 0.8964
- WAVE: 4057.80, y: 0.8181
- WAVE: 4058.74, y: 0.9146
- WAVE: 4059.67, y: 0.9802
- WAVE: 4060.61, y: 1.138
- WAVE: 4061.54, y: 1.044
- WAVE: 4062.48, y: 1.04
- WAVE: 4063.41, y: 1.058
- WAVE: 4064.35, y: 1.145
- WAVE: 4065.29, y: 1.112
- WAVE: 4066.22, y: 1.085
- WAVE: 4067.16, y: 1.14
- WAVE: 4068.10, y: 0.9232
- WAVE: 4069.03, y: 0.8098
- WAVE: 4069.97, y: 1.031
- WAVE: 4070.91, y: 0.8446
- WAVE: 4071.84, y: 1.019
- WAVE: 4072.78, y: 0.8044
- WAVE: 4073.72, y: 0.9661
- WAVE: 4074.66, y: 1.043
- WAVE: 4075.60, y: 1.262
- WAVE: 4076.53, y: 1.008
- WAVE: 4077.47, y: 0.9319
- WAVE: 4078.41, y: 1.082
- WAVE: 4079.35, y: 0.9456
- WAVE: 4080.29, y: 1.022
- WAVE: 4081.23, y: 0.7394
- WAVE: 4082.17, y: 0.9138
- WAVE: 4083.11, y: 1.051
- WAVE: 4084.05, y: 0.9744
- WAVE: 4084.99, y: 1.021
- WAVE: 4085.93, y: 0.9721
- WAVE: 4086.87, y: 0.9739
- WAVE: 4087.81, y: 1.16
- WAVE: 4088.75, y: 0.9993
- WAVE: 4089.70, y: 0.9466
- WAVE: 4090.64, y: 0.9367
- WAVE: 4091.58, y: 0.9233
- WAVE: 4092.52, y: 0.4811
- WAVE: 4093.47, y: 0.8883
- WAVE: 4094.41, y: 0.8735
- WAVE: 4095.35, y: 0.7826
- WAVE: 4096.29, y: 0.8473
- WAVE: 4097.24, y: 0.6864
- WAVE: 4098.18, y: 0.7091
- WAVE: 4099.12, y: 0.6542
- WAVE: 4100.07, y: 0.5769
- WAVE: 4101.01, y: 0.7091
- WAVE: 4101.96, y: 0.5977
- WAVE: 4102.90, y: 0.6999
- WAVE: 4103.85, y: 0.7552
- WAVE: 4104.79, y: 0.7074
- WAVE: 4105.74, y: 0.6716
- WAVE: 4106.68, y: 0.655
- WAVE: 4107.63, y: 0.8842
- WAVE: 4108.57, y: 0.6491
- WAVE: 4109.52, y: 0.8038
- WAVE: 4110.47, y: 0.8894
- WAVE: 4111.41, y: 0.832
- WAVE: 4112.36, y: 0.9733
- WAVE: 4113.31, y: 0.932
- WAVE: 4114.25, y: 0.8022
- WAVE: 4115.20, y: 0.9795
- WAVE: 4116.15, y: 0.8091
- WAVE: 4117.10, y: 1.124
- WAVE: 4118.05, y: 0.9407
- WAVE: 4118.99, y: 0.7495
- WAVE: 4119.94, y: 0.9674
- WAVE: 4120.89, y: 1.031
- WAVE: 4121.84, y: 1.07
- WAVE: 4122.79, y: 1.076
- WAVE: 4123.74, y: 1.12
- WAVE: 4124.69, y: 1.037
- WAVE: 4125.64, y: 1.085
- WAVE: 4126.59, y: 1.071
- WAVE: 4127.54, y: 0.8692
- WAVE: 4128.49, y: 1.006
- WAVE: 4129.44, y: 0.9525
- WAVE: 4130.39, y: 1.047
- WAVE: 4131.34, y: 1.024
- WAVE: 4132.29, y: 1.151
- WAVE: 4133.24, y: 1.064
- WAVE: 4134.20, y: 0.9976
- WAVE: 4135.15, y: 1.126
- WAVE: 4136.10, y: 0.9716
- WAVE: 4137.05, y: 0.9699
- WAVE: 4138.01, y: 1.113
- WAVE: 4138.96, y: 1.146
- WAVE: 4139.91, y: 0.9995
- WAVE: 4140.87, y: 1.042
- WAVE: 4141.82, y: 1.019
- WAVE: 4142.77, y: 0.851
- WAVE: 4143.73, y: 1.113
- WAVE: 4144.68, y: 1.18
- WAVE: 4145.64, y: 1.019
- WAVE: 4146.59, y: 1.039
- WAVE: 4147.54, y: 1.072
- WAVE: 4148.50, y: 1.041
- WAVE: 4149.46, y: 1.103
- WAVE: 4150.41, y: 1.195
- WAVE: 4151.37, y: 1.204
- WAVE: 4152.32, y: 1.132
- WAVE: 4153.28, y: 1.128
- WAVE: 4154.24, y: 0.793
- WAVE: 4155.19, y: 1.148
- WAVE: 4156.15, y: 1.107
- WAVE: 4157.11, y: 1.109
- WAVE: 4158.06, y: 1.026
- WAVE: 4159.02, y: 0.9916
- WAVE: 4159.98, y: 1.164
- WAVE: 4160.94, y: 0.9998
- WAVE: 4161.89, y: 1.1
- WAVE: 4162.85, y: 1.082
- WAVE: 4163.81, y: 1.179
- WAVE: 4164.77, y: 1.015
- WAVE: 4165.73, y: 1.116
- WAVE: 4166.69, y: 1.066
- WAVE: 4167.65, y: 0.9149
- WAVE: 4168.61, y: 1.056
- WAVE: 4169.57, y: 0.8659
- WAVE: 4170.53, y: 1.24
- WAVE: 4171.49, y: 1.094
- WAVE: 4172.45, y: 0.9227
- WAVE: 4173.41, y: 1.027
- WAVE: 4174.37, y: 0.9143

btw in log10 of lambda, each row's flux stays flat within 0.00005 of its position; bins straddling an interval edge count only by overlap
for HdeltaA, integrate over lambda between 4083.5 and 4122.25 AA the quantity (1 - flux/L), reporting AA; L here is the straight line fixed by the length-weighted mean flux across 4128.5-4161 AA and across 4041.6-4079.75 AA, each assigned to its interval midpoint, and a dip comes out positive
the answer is 7.4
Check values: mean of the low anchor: 1.03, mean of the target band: 0.845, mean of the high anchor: 1.06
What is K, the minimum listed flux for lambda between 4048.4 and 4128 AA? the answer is 0.4811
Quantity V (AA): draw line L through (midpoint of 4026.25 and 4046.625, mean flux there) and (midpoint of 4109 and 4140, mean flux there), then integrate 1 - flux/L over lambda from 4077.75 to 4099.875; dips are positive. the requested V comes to 3.2 AA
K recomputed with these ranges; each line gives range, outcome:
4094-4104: 0.5769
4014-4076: 0.8044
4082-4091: 0.9138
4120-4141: 0.8692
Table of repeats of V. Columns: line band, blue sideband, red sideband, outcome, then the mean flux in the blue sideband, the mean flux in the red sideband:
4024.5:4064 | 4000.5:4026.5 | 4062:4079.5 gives -0.3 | 1.13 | 1.01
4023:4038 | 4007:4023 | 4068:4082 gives -0.1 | 1.16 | 0.962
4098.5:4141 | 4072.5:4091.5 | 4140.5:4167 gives 4.8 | 0.988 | 1.07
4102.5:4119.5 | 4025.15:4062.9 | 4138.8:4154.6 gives 3.8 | 1.08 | 1.06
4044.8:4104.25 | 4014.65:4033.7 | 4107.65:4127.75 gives 5.2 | 1.15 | 0.943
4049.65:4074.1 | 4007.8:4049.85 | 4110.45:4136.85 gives 2.0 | 1.14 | 0.991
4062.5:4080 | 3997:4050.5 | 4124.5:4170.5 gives 1.2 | 1.11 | 1.05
